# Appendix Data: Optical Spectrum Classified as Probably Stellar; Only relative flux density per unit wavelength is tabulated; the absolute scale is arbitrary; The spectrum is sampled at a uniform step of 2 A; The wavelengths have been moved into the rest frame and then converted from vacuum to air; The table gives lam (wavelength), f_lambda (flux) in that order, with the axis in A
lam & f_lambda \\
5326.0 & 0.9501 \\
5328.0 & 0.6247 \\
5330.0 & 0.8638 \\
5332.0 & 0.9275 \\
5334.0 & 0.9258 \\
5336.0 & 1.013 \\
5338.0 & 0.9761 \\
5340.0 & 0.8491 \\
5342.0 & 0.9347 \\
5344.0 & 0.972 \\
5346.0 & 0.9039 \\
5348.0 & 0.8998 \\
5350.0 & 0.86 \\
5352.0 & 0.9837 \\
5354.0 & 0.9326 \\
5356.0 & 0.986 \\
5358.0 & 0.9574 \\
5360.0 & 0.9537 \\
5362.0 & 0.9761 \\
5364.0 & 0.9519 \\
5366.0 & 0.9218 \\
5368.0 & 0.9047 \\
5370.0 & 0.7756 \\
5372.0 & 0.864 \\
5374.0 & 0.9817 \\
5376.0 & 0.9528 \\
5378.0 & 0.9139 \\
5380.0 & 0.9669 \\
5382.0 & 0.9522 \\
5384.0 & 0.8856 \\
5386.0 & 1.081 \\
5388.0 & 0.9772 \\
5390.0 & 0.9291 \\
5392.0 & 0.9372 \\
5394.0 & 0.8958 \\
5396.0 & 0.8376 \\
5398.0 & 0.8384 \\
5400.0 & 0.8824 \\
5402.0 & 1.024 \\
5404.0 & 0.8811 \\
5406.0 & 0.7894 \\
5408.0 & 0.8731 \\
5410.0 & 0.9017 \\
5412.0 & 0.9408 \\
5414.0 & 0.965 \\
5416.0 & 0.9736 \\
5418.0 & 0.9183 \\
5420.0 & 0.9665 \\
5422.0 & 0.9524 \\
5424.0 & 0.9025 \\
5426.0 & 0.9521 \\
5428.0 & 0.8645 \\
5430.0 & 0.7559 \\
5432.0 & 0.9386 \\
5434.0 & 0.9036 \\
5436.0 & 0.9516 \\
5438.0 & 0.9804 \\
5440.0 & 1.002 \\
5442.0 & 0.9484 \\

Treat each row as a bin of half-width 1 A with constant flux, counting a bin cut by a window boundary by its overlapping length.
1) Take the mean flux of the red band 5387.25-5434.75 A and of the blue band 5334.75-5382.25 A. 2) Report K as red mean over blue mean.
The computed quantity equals 1.0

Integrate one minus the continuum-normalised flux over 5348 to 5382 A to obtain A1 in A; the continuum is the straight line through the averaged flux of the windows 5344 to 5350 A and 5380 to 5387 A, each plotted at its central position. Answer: 0.3 A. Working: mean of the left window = 0.907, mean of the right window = 0.972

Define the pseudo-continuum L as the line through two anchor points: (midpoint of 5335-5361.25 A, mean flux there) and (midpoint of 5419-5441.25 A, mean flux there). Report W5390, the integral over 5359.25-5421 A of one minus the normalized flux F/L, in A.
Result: 0.6 A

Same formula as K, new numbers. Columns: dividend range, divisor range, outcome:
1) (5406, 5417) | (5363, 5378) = 1.01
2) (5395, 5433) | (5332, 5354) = 0.97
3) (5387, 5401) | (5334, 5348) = 0.96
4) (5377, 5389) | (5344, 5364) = 1.02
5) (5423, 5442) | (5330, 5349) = 0.99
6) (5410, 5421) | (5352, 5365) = 0.99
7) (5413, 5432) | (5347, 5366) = 0.97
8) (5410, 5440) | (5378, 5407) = 1.01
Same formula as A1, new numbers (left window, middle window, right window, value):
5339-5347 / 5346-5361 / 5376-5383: -0.2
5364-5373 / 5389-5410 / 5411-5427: 0.7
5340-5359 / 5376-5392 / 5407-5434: -0.6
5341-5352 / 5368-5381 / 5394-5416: 0.0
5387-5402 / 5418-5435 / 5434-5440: 0.8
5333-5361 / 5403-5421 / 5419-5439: 0.2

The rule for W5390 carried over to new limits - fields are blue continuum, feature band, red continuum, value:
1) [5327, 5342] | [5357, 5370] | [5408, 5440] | -0.47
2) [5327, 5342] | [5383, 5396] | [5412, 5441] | -0.42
